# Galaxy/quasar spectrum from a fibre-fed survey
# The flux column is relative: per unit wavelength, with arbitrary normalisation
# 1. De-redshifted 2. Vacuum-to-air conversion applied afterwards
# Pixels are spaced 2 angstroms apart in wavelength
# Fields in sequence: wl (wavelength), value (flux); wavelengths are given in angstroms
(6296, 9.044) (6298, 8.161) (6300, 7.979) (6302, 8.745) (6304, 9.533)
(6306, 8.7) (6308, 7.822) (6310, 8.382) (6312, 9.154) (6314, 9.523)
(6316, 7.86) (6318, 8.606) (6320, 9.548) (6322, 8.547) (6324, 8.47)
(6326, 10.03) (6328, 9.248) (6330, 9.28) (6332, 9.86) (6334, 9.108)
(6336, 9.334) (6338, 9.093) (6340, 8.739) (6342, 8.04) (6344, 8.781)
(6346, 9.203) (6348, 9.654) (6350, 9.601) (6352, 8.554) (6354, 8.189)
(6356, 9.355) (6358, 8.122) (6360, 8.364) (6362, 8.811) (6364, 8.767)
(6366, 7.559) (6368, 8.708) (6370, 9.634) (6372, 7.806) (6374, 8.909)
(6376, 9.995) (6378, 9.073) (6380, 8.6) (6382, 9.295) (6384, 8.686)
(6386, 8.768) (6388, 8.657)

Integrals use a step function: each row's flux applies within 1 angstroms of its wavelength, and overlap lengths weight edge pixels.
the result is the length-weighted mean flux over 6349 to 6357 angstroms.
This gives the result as 8.92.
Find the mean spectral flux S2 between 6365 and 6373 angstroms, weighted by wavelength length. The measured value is 8.43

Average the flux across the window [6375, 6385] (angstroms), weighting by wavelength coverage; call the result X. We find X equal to 9.13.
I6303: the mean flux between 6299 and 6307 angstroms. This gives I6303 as 8.74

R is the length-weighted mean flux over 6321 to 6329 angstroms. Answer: 9.07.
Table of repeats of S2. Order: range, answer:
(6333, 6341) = 9.07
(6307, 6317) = 8.55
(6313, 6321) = 8.88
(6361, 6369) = 8.46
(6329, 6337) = 9.4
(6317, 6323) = 8.9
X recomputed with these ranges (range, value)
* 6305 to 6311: 8.3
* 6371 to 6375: 8.36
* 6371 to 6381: 8.88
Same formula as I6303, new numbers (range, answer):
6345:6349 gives 9.43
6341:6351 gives 9.06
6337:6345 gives 8.66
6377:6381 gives 8.84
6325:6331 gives 9.52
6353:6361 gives 8.51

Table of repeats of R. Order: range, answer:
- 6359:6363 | 8.59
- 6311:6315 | 9.34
